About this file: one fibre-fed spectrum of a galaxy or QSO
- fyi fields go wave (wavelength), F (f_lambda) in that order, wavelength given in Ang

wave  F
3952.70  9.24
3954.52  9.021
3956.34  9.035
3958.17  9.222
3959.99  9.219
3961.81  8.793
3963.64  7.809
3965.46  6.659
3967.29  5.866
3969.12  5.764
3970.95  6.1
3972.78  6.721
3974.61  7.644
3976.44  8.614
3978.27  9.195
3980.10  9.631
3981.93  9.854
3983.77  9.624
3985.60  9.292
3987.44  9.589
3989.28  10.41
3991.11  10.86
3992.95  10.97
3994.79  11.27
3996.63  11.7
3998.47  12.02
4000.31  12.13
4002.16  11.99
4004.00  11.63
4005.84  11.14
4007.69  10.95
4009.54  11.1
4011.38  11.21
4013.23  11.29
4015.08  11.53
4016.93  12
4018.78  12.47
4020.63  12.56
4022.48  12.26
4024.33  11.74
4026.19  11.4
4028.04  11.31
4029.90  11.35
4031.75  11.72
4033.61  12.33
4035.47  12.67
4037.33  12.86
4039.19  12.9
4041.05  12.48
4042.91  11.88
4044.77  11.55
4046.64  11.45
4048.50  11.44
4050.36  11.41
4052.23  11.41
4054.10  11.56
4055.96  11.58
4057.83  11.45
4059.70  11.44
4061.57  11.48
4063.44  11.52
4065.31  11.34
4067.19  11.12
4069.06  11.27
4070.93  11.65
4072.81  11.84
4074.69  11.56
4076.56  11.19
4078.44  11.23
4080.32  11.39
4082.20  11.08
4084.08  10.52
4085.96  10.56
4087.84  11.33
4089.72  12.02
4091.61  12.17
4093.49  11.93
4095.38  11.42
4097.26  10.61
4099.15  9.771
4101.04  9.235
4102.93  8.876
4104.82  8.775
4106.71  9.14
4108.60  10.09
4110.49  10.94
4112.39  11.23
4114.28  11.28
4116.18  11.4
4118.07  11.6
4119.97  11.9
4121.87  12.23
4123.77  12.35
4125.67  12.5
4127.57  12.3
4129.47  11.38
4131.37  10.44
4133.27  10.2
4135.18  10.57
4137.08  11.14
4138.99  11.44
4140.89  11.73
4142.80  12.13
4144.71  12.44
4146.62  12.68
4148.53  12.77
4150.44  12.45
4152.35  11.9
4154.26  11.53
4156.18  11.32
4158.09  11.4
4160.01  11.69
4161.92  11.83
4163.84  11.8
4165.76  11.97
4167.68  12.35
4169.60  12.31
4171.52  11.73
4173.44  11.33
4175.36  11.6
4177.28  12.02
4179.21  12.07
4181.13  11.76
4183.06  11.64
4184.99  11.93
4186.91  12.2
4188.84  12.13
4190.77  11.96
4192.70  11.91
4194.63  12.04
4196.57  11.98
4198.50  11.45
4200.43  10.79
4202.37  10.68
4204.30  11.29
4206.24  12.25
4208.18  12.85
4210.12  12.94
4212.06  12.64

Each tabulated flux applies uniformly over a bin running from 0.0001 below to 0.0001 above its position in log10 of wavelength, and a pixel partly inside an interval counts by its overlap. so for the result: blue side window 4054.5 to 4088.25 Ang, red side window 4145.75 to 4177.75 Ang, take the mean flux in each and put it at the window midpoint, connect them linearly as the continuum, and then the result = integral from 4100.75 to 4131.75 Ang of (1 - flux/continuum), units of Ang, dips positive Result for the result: 1.7 Ang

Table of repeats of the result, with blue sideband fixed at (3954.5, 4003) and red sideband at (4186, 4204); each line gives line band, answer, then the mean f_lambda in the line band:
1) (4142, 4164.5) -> -1.6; 12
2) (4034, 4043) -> -2.5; 12.6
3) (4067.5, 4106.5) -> -1.7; 10.9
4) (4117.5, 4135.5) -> -1.1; 11.6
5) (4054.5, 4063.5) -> -1.2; 11.5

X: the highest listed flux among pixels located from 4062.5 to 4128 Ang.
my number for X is 12.5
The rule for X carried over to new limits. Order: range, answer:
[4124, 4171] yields 12.77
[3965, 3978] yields 8.614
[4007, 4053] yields 12.9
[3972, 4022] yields 12.56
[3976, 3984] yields 9.854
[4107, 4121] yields 11.9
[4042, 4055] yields 11.88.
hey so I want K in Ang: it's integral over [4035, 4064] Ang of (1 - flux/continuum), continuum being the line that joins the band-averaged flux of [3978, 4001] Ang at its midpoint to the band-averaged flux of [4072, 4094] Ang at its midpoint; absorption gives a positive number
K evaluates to -1.9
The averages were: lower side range 10.5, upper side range 11.4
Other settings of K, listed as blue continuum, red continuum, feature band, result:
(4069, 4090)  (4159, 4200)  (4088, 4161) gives 1.7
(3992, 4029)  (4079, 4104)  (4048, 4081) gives -1.0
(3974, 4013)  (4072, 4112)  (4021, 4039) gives -2.4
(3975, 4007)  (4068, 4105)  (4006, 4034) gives -2.6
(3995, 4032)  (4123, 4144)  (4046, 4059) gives 0.1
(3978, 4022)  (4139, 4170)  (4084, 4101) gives 0.8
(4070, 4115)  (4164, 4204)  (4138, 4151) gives -1.0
